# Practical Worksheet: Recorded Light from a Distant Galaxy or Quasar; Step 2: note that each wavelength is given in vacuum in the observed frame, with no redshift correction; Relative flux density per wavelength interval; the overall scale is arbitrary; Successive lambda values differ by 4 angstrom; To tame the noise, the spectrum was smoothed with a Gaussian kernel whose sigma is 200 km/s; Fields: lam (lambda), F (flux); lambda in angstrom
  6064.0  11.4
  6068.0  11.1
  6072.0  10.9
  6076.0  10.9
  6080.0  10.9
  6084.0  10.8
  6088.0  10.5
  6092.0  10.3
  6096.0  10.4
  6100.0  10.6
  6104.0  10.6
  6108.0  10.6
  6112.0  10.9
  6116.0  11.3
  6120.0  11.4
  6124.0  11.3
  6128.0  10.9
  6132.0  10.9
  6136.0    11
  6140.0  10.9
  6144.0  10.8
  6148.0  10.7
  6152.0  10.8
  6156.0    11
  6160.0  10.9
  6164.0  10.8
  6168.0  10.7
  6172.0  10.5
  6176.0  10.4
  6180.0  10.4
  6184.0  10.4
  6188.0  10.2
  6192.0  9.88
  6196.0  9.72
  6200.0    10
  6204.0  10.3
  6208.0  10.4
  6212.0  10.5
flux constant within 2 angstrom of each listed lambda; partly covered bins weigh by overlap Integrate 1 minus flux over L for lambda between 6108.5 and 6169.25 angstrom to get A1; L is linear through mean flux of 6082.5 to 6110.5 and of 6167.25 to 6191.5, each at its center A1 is -2.8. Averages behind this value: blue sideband 10.5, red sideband 10.4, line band 10.9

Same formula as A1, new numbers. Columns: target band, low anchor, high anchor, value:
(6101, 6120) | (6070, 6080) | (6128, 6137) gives 0.0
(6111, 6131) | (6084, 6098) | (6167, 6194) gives -1.4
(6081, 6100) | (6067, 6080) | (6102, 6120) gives 0.7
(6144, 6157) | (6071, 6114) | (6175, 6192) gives -0.5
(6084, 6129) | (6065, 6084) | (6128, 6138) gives 0.6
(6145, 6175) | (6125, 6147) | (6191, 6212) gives -0.4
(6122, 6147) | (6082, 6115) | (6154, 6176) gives -0.6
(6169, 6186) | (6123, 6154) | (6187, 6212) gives -0.1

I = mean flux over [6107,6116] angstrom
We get 10.9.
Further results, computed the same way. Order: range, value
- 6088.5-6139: 10.8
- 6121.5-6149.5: 10.9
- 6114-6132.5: 11.2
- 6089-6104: 10.5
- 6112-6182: 10.9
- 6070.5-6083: 10.9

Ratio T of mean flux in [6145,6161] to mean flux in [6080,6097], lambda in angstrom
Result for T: 1.0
